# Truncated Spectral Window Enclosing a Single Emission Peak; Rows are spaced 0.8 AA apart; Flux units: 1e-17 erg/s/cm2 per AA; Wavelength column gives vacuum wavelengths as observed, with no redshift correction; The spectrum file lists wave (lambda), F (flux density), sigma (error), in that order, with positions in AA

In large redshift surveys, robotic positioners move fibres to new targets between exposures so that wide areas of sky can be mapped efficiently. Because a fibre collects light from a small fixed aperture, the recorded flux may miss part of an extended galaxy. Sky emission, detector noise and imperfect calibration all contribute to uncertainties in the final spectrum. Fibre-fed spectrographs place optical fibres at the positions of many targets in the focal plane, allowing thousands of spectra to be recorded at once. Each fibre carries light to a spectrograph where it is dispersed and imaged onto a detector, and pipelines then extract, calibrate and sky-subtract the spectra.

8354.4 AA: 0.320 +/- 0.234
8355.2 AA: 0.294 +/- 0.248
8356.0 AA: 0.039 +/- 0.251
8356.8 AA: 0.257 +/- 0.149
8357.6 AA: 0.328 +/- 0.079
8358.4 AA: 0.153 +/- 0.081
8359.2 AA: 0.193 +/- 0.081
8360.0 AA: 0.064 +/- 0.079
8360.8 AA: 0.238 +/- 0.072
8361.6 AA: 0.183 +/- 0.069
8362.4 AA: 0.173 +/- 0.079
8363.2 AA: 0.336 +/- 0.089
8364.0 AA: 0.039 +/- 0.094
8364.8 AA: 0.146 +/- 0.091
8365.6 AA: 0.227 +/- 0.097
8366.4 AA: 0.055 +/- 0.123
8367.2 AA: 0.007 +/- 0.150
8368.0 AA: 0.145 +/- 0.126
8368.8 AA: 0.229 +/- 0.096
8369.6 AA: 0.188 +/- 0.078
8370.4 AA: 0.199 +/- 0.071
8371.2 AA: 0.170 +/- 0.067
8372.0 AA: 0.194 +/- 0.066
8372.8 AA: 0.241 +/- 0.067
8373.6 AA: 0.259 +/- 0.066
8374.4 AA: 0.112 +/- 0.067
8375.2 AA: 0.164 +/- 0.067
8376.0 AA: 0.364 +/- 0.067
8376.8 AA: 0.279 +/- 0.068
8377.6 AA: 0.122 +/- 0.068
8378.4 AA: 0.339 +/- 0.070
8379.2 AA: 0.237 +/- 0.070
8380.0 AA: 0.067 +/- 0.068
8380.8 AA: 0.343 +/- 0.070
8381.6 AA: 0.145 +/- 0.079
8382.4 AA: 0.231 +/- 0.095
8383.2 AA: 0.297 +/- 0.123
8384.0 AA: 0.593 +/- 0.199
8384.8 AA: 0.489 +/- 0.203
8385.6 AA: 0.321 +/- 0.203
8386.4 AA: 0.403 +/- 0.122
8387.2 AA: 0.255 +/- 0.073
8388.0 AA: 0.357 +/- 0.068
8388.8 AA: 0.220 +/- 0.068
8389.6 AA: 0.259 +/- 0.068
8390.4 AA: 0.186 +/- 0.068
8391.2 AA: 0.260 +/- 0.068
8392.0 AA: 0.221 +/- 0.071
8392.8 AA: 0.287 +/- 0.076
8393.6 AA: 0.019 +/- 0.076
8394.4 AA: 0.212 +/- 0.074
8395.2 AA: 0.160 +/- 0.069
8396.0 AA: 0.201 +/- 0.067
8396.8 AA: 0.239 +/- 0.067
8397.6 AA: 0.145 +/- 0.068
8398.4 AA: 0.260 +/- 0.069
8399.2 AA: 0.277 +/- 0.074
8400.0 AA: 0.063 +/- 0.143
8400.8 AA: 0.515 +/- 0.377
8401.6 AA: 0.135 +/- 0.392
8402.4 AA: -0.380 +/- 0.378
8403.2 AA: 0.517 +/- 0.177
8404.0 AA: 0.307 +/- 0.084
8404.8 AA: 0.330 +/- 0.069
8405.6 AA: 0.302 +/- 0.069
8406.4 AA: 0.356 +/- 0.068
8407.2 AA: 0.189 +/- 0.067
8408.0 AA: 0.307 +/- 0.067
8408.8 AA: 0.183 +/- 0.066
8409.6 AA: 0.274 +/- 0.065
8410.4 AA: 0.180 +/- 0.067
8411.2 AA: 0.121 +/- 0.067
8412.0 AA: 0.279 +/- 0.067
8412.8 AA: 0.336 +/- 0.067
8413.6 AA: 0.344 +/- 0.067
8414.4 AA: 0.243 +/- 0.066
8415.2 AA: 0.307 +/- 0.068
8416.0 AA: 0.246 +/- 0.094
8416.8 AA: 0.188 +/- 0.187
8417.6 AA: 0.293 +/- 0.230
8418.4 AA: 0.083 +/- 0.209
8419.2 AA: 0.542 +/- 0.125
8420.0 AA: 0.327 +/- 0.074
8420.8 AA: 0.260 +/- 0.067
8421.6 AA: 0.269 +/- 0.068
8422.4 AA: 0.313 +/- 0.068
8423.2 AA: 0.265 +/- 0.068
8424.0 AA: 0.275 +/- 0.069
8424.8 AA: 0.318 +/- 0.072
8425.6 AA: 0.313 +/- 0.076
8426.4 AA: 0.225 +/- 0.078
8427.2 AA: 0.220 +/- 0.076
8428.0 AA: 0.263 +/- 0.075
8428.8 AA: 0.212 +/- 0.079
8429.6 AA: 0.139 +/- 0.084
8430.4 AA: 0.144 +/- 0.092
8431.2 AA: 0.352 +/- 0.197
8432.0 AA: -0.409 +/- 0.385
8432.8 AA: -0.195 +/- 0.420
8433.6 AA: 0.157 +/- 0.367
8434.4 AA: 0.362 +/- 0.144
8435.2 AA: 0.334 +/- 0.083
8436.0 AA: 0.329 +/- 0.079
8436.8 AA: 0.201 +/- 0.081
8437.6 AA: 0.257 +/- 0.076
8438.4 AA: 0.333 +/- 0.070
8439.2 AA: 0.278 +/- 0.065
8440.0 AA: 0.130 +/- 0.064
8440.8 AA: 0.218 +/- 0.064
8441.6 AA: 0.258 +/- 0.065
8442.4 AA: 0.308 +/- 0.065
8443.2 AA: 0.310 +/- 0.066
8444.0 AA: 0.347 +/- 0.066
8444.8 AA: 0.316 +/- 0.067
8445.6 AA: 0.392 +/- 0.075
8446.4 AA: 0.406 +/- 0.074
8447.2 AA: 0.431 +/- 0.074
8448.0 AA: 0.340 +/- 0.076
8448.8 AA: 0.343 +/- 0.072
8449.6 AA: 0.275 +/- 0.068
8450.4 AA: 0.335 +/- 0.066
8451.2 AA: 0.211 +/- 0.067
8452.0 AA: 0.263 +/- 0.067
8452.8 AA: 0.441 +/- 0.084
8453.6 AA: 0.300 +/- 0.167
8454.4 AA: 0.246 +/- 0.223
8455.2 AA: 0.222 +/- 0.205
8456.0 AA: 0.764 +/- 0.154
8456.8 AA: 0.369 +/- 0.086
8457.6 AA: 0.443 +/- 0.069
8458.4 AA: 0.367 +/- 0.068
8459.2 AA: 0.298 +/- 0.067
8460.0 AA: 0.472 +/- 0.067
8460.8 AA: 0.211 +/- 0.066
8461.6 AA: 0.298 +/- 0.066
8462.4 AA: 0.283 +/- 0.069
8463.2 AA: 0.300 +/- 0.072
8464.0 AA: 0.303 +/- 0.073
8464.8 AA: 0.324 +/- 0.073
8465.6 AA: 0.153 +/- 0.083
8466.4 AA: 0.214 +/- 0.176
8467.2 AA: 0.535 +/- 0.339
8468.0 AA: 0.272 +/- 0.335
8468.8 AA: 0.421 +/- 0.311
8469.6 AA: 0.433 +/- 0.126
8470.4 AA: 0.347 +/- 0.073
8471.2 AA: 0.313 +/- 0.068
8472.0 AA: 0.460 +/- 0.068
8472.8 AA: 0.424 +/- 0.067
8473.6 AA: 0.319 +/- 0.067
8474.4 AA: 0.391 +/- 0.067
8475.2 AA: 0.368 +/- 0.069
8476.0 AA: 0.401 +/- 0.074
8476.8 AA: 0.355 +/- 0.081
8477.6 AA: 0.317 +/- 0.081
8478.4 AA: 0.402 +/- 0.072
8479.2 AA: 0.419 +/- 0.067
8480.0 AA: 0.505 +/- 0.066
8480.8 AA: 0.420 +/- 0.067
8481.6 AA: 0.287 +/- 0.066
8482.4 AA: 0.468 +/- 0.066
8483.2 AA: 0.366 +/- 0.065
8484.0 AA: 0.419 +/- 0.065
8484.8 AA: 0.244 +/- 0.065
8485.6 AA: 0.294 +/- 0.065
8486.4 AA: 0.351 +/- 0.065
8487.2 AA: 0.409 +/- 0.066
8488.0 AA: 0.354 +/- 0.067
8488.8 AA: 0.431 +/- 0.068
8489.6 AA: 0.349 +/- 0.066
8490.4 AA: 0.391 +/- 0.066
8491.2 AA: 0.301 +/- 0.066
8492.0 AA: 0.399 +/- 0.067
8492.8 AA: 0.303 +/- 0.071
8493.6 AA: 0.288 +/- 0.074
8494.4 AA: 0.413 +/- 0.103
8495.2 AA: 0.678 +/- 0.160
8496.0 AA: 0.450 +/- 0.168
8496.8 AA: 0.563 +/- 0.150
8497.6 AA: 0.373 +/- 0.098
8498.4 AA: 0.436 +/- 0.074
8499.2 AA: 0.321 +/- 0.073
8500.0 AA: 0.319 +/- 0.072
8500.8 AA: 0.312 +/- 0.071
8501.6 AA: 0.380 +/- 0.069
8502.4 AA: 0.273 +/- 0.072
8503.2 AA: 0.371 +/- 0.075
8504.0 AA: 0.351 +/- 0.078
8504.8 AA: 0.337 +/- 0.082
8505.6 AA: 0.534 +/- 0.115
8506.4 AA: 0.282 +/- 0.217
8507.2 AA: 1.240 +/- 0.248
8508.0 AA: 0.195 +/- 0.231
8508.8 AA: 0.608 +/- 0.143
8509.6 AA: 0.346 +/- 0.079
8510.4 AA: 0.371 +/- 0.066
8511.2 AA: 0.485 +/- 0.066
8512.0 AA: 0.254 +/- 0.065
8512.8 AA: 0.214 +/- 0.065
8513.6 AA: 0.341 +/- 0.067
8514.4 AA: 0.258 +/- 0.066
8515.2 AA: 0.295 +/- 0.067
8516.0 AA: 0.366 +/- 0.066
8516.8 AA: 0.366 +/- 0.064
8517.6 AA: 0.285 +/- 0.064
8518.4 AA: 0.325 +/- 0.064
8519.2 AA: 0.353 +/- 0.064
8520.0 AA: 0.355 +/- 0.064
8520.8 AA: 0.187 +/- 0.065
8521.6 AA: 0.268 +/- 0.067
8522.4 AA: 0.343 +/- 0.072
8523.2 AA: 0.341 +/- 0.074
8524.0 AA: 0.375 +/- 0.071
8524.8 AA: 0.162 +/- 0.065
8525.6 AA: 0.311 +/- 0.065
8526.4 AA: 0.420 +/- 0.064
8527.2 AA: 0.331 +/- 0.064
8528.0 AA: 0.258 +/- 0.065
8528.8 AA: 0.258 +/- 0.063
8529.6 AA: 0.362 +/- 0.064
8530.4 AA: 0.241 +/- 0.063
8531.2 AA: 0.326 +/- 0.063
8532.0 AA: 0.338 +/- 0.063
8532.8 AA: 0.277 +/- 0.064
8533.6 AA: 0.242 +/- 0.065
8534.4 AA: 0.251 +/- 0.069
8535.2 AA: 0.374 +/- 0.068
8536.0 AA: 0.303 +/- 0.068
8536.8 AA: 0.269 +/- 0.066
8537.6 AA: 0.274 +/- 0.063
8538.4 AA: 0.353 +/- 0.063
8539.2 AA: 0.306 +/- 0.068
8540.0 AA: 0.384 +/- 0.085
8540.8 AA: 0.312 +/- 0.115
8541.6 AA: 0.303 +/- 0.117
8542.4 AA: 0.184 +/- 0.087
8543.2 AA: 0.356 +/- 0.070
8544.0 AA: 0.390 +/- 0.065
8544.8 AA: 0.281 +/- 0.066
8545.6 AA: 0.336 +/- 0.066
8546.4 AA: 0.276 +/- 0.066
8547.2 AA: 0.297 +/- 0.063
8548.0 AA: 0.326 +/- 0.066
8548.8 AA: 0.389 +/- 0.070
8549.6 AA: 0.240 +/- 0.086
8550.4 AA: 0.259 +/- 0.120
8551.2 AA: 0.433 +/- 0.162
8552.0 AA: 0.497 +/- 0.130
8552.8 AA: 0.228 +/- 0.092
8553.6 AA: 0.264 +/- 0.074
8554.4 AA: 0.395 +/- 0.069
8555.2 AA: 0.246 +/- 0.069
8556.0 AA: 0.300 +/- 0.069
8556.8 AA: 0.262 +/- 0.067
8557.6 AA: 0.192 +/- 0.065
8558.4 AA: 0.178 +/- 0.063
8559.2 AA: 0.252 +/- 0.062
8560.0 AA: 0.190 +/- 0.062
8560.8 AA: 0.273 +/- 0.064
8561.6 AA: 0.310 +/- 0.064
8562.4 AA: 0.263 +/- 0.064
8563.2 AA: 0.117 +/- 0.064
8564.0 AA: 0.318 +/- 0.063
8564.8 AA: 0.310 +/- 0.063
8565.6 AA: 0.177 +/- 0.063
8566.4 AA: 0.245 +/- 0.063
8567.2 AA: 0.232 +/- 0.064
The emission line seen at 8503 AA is Mg II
